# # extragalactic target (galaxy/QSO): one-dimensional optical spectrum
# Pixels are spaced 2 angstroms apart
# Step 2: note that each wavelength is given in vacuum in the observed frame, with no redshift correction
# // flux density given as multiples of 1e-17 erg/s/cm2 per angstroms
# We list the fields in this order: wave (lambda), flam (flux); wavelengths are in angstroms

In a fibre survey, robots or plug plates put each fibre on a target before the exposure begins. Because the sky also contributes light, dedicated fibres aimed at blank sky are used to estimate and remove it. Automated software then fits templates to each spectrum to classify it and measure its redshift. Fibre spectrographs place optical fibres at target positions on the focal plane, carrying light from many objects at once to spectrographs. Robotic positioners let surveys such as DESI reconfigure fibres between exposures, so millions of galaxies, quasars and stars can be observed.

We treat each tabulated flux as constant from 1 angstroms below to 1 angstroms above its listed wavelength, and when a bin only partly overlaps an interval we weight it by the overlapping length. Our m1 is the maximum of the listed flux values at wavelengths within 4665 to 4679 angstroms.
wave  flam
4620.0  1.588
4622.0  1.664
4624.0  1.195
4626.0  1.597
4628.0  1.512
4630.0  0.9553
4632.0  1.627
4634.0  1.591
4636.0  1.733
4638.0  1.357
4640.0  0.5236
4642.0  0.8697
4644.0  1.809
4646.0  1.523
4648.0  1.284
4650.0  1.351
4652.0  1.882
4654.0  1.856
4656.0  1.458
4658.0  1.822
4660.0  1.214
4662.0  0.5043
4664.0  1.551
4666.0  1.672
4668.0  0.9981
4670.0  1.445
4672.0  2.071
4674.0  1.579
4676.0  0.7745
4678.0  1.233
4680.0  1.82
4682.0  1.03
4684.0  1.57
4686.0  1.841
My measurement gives 2.071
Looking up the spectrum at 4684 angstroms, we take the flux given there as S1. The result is 1.57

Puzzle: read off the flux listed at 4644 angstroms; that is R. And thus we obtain 1.809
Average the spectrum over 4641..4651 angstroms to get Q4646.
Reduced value 1.37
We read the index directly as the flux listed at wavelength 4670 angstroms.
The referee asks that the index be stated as 1.445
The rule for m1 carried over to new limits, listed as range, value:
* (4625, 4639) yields 1.733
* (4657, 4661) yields 1.822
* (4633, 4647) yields 1.809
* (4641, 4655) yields 1.882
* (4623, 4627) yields 1.597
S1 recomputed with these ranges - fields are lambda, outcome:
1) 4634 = 1.591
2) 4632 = 1.627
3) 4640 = 0.5236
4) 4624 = 1.195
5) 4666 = 1.672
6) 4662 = 0.5043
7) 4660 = 1.214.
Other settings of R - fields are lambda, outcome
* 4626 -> 1.597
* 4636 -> 1.733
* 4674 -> 1.579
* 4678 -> 1.233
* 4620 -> 1.588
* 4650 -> 1.351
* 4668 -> 0.9981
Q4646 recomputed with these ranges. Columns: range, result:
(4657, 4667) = 1.35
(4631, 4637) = 1.65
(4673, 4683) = 1.29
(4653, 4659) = 1.71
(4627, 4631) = 1.23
